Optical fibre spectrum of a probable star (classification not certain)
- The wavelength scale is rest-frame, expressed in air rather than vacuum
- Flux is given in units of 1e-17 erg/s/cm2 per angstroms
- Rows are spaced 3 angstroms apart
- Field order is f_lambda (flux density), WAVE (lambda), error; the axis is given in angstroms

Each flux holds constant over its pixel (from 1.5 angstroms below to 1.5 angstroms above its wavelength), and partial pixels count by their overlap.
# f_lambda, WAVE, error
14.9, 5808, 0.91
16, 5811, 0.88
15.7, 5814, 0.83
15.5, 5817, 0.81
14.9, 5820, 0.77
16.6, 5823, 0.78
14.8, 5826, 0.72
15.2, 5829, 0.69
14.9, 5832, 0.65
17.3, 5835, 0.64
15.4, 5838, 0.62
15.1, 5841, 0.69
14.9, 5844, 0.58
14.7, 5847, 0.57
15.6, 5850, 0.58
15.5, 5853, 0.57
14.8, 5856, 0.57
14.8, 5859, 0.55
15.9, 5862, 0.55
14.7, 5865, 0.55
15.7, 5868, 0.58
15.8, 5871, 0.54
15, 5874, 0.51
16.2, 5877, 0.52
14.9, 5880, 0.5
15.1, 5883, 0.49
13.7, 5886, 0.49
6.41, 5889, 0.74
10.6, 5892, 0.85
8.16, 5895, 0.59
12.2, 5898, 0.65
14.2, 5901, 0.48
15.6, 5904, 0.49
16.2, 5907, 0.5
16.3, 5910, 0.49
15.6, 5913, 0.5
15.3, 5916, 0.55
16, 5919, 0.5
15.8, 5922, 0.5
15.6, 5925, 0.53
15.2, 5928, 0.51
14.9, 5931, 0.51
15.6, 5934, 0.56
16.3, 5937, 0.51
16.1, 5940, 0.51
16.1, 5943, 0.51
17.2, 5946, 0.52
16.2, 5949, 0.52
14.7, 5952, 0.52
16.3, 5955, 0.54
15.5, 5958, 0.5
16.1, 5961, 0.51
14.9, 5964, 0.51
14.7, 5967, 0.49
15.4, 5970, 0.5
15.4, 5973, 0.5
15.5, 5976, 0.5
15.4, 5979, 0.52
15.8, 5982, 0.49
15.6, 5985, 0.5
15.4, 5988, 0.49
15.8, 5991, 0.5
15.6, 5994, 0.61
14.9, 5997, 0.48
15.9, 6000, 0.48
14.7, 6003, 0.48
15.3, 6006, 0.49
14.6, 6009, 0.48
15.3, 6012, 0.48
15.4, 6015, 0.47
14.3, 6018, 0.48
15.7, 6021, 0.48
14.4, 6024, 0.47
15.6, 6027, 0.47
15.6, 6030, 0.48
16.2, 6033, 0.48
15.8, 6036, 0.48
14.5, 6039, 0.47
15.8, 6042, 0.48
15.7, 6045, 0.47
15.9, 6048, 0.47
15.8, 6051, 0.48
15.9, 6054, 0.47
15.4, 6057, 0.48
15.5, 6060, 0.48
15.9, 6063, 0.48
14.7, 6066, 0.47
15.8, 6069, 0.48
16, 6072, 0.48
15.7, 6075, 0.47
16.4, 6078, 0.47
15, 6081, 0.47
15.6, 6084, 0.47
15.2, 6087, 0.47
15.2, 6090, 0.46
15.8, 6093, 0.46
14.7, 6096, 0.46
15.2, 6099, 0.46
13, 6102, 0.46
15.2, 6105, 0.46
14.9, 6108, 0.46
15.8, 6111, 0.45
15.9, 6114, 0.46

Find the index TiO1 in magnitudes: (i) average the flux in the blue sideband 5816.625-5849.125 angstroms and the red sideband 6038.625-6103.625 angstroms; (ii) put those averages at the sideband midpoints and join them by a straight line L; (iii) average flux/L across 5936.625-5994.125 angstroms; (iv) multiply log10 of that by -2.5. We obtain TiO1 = -0.02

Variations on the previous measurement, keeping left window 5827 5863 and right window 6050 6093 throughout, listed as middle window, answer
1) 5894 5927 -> 0.05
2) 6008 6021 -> 0.04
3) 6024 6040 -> 0.01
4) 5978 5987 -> -0.01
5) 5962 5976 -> 0.02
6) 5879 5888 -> 0.09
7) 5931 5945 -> -0.04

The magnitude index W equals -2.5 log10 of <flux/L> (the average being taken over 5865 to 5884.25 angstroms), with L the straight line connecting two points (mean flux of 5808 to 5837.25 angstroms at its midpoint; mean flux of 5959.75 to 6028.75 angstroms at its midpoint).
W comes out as 0.01 mag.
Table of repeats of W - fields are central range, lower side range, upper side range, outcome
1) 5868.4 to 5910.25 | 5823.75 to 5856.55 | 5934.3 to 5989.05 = 0.143 mag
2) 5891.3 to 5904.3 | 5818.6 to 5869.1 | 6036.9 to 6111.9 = 0.274 mag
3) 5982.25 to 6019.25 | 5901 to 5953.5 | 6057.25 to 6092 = 0.028 mag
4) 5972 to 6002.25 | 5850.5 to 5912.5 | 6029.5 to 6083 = -0.033 mag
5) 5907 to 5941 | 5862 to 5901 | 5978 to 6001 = -0.109 mag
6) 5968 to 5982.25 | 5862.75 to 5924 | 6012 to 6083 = -0.039 mag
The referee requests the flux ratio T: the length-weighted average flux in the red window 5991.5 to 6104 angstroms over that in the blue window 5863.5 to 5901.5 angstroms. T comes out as 1.16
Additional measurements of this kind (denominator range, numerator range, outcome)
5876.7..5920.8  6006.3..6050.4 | 1.12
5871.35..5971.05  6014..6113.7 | 1.04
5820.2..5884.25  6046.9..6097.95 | 1.01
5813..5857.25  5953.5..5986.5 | 1.01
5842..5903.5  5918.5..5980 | 1.12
